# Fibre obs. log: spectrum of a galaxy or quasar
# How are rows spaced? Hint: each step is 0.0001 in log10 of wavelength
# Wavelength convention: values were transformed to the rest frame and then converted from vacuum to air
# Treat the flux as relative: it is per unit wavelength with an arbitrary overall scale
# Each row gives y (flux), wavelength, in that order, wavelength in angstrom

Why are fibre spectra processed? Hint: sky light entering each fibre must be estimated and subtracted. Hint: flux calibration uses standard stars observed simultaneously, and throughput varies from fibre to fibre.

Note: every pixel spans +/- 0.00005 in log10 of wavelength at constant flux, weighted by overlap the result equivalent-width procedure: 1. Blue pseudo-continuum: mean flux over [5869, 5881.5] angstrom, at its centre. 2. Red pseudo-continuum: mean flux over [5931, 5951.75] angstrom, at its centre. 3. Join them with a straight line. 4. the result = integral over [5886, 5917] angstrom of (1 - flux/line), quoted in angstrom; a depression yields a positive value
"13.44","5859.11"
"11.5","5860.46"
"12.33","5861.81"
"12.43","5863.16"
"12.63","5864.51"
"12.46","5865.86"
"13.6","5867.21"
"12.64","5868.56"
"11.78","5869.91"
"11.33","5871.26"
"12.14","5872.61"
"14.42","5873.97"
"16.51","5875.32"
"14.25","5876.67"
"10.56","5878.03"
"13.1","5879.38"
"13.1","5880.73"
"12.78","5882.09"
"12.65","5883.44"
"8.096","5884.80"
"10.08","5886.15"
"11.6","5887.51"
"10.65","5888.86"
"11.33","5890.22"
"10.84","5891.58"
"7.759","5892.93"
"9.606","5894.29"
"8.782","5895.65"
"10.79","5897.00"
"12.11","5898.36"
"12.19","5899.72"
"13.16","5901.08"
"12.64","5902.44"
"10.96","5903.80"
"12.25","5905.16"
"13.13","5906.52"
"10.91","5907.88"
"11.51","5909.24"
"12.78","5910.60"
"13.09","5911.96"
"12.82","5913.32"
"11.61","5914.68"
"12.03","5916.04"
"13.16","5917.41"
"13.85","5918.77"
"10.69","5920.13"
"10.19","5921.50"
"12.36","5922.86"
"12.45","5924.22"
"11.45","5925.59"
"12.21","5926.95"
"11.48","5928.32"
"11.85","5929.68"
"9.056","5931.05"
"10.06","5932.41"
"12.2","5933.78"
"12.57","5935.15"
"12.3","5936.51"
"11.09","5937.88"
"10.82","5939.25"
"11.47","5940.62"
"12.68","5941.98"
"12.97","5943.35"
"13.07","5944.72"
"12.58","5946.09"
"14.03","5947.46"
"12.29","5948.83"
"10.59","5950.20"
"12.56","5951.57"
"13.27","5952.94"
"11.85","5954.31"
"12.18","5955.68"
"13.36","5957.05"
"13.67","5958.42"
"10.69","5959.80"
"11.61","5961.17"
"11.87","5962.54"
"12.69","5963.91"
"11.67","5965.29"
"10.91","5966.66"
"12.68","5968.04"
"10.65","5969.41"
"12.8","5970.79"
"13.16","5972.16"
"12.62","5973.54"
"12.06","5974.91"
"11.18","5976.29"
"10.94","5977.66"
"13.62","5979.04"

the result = 2.8 angstrom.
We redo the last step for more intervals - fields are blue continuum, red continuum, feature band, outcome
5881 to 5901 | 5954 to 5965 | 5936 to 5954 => -0.5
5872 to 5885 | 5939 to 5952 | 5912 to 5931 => 0.9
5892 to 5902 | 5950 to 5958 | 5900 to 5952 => -2.0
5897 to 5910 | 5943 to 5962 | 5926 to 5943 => 1.1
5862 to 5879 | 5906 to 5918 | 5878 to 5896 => 2.6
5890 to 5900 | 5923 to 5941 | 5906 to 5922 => -1.8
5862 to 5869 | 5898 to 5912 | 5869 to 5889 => 0.5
